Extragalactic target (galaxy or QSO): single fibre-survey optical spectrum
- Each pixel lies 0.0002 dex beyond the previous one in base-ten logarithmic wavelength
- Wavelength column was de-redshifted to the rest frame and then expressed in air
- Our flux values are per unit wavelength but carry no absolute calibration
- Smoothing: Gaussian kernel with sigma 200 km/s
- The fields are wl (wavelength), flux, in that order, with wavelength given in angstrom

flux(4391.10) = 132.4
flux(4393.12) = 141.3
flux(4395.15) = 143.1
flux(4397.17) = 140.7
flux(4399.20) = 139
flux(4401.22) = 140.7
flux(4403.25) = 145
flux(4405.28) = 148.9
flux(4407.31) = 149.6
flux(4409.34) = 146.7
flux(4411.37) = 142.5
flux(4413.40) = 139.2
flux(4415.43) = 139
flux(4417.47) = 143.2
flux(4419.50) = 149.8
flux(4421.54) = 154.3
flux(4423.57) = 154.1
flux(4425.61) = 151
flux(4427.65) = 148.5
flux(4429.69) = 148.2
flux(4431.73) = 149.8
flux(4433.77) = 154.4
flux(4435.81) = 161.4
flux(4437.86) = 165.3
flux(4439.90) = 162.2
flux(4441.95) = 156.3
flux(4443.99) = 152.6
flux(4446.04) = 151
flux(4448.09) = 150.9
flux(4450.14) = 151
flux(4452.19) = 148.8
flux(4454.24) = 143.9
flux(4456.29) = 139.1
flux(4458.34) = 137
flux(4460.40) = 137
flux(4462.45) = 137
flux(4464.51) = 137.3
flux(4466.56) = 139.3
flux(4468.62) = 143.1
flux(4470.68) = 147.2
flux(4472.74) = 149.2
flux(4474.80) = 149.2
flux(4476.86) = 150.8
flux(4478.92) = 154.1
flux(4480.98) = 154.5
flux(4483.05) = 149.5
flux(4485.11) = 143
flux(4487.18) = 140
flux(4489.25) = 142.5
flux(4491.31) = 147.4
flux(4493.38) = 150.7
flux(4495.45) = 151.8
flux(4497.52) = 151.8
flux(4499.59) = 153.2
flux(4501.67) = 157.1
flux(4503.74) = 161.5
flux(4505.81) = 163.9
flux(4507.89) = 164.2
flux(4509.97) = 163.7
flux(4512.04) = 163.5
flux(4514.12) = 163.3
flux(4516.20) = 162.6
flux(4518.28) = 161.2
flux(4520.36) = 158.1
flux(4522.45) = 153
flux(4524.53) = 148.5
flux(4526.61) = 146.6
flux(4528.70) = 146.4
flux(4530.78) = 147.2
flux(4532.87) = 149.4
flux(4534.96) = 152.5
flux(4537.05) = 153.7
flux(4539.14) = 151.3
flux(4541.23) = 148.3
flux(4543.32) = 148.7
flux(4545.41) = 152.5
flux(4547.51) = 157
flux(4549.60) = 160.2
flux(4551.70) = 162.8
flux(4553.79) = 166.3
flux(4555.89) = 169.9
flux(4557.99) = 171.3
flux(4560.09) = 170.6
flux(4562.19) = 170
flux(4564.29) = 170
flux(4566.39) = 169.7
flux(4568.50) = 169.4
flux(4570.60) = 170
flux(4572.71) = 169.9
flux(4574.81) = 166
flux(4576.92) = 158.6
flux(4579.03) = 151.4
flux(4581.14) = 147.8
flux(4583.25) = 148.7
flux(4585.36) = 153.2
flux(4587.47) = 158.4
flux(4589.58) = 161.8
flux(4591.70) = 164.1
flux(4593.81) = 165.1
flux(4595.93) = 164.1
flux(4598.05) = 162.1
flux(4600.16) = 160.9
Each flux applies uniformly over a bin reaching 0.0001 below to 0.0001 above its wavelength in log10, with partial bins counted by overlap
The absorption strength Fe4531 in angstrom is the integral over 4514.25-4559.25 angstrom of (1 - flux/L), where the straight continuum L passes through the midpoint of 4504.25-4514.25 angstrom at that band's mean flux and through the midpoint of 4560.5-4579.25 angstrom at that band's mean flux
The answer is 2.54 angstrom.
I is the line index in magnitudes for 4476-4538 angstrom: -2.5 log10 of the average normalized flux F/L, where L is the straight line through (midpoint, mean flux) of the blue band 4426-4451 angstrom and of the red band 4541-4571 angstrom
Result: 0.04 mag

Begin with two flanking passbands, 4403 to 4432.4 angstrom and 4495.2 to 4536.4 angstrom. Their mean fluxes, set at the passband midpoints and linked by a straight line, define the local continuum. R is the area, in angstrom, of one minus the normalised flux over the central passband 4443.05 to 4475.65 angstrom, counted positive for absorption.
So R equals 1.4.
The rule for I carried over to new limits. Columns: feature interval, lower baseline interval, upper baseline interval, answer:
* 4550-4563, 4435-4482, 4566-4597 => -0.06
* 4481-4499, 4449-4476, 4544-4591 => 0.00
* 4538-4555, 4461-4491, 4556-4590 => 0.02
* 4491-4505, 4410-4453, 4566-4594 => 0.01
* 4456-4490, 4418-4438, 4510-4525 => 0.09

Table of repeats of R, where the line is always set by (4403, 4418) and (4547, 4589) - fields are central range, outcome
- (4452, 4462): 0.6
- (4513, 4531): 0.4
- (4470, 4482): 0.1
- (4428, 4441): -0.8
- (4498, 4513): -0.5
